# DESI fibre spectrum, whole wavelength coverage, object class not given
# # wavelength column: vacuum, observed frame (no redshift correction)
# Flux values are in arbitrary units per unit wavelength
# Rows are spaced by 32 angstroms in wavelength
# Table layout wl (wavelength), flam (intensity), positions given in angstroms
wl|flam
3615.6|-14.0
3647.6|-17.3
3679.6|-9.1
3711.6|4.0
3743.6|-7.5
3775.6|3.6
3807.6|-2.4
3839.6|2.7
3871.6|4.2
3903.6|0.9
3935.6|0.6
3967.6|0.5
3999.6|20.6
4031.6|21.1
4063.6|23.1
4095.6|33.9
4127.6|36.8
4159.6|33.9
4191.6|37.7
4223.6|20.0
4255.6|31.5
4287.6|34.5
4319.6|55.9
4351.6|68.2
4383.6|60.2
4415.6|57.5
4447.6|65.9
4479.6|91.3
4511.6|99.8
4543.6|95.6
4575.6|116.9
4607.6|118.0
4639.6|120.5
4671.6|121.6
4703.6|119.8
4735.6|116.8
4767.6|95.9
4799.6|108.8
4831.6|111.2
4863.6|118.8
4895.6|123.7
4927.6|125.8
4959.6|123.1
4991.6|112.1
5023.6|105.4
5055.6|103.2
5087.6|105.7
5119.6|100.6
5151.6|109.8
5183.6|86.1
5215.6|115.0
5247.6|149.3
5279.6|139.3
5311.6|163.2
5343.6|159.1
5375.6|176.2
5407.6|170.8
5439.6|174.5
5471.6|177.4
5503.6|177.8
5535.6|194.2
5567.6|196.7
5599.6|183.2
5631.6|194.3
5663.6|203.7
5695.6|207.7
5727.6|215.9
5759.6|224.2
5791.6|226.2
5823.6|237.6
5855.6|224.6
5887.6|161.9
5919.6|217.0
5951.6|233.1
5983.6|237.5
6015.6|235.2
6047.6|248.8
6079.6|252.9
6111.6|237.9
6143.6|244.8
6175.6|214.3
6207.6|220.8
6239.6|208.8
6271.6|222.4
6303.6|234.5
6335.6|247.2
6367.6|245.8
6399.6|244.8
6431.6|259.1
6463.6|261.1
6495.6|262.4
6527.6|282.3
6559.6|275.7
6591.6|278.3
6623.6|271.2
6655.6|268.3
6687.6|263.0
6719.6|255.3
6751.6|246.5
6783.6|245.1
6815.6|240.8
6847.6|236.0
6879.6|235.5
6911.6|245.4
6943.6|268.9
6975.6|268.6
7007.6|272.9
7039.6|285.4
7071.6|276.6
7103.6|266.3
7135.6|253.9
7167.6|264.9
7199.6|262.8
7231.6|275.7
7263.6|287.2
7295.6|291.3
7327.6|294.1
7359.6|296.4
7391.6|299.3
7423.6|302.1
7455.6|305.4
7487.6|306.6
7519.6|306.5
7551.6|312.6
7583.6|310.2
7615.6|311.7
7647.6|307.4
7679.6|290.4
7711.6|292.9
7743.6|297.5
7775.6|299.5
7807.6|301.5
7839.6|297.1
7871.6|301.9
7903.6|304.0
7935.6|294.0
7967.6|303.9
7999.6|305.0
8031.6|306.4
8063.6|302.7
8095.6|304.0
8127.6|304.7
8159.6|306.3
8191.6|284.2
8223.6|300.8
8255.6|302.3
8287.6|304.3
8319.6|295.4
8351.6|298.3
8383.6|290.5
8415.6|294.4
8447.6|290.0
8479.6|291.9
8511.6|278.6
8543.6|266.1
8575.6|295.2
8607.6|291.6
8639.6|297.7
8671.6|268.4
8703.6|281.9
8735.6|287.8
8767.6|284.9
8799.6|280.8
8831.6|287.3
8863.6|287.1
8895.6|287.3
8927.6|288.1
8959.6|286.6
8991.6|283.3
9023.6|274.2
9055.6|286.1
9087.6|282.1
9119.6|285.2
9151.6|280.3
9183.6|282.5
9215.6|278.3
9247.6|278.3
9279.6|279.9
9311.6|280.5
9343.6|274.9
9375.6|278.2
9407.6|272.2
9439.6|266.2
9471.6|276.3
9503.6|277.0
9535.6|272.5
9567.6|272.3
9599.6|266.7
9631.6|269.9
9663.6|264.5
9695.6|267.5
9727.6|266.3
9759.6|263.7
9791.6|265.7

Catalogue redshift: 0.000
